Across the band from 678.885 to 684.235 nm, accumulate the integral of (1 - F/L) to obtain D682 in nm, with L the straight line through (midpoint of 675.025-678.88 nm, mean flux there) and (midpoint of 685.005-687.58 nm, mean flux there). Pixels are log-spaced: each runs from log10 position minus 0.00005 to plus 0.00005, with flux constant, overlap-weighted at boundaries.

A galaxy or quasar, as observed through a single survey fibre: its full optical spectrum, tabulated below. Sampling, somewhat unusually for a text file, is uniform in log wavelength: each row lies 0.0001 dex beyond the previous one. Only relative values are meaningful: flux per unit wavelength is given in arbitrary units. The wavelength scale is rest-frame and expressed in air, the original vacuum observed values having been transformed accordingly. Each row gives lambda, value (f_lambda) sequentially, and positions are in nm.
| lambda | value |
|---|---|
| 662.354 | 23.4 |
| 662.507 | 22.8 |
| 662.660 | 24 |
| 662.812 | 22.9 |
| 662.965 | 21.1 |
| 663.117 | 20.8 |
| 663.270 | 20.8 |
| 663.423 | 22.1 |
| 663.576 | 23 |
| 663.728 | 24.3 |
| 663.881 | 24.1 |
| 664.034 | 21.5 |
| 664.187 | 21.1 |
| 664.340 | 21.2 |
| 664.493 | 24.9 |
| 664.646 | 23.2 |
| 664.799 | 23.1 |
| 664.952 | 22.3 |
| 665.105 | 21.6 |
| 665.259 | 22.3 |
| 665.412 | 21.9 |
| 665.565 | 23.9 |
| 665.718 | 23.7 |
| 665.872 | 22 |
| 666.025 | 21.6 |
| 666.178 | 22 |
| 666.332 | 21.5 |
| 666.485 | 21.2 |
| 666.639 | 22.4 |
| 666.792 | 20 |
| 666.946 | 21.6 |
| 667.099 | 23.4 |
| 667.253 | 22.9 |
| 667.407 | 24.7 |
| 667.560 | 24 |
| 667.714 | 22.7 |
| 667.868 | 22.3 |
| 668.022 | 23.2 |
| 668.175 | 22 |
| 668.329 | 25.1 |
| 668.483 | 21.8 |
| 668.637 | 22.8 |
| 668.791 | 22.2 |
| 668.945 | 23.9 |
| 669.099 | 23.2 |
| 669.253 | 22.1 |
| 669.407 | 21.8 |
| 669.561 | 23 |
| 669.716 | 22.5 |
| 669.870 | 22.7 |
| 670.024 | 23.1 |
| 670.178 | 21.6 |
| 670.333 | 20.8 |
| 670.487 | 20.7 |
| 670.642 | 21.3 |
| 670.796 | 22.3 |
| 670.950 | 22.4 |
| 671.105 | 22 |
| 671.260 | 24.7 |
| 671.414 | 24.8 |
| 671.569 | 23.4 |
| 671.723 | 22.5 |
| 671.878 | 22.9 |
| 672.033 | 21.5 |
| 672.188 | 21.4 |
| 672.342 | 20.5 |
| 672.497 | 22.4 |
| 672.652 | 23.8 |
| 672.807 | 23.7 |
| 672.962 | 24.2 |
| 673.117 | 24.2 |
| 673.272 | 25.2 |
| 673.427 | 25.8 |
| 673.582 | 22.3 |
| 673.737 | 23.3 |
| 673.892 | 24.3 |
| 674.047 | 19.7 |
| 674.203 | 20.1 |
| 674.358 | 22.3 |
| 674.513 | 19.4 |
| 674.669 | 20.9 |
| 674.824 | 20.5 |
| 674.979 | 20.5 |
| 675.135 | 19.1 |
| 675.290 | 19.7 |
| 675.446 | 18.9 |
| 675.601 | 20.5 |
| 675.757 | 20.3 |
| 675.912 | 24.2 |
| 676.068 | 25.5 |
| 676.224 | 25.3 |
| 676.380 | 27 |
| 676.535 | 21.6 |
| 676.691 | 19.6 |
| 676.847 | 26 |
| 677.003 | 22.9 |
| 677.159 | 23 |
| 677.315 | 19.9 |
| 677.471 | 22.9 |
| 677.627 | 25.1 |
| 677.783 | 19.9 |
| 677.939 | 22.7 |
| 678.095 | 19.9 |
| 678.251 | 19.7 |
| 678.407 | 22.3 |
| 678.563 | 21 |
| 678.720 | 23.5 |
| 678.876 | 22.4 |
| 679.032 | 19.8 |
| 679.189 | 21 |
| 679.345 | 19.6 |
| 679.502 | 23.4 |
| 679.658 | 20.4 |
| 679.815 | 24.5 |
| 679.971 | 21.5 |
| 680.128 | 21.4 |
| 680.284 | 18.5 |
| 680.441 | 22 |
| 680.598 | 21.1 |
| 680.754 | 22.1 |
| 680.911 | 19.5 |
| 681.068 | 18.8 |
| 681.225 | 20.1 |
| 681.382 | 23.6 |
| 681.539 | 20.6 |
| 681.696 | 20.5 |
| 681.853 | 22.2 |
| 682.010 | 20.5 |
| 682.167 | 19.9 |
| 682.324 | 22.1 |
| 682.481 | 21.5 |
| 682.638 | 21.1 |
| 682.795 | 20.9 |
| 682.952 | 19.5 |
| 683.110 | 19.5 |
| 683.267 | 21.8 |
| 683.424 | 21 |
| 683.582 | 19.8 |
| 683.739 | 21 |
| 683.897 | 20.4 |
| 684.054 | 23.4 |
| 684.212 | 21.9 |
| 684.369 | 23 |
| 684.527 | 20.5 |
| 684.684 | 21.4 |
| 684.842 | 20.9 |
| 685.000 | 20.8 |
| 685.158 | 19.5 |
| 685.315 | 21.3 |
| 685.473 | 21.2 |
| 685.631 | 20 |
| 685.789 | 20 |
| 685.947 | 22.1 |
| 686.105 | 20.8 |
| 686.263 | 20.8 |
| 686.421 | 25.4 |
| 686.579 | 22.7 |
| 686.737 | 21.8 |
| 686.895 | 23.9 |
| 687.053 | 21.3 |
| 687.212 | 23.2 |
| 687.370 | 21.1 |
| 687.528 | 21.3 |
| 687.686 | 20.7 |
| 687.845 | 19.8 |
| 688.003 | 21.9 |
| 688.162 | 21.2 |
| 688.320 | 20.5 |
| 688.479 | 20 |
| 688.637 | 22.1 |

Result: 0.204 nm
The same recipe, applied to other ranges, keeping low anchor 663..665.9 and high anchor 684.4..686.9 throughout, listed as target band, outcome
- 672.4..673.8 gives -0.11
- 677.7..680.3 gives 0.05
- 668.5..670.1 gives -0.03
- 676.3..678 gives -0.07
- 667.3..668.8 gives -0.05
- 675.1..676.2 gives 0.02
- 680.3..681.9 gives 0.05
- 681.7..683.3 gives 0.05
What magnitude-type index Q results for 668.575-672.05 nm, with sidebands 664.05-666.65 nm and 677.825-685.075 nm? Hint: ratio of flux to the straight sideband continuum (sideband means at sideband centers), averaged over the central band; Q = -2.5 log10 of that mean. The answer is -0.03 mag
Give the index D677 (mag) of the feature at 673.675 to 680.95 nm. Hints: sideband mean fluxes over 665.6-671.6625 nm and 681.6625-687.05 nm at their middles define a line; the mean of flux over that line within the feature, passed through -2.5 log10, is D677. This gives 0.01 mag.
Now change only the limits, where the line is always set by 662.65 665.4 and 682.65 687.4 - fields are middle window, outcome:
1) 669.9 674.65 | -0.026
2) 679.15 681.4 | 0.025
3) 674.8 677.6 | -0.018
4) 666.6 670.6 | -0.018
